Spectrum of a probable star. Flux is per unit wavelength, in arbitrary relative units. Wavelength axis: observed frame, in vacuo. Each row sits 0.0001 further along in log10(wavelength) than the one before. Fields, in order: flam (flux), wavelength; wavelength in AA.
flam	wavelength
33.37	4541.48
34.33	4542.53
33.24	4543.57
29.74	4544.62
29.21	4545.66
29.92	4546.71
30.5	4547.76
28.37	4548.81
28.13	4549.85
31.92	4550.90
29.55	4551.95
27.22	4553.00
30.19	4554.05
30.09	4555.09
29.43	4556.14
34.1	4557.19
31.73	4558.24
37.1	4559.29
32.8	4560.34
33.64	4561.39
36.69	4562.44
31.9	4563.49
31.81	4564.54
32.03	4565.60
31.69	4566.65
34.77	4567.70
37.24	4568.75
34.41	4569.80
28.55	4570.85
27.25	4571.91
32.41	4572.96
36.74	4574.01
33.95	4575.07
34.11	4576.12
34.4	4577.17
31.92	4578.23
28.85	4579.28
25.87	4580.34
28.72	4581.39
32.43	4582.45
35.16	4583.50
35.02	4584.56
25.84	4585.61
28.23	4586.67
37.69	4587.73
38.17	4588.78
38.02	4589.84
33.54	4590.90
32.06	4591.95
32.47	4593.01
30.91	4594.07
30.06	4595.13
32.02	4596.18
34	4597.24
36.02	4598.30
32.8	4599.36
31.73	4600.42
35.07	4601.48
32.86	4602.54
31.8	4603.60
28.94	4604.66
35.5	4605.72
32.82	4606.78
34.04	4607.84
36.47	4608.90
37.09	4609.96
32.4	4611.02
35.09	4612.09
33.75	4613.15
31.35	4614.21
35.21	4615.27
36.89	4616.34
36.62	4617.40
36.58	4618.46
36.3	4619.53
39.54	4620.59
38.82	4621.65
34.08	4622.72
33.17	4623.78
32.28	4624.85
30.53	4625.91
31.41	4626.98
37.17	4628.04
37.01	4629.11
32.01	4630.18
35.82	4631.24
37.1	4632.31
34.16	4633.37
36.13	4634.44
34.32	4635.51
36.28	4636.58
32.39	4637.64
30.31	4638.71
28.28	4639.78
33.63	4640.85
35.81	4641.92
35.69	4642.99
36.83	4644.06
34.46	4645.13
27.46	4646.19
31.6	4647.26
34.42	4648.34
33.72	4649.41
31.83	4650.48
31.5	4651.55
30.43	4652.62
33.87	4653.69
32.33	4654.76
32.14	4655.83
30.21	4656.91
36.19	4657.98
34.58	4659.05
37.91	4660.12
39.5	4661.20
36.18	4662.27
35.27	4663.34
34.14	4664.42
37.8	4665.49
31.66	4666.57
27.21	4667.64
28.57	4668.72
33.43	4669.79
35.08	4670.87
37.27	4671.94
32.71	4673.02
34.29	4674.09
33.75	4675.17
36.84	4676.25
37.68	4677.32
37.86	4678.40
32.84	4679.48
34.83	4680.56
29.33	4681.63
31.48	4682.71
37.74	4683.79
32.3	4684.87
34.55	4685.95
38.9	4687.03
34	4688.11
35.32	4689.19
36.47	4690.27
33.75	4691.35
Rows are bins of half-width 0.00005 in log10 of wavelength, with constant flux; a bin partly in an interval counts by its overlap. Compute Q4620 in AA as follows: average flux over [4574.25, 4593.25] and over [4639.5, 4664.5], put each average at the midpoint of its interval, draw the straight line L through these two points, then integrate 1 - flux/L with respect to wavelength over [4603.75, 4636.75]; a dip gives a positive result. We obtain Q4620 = -1.5 AA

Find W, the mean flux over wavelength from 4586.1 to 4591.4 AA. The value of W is 35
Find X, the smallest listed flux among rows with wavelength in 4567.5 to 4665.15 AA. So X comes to 25.84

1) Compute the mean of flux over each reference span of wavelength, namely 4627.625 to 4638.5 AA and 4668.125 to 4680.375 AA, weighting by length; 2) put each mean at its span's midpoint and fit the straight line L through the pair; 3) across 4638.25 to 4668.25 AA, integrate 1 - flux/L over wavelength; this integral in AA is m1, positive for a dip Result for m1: 1.2 AA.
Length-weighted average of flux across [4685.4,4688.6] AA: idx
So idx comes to 35.8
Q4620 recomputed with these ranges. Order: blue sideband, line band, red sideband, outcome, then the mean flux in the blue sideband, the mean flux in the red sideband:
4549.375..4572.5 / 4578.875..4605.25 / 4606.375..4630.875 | 0.9 AA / 31.9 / 34.8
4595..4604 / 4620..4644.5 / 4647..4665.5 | -0.6 AA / 33.1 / 34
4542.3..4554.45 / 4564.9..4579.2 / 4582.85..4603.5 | -0.5 AA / 30.1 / 33.2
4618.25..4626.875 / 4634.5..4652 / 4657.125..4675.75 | 0.8 AA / 34.9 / 34.4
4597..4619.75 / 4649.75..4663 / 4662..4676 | -0.1 AA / 34.2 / 33.7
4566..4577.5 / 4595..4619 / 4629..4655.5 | -0.4 AA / 33.2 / 33.4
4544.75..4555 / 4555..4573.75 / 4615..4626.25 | -1.2 AA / 29.5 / 35.5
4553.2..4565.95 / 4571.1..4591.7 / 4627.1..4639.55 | 0.4 AA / 32.5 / 34.5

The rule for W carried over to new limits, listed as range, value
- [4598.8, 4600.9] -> 32.3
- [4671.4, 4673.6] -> 35.1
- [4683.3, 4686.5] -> 34.8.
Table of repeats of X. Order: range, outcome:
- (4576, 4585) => 25.87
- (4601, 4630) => 28.94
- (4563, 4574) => 27.25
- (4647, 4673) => 27.21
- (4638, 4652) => 27.46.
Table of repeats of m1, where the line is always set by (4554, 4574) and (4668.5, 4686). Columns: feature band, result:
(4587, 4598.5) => -0.29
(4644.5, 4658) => 0.67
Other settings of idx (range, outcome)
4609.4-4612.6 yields 34.8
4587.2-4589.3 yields 38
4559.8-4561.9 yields 33.2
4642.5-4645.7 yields 35.6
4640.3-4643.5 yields 35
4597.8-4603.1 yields 33.7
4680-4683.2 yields 31.9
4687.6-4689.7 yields 34.7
